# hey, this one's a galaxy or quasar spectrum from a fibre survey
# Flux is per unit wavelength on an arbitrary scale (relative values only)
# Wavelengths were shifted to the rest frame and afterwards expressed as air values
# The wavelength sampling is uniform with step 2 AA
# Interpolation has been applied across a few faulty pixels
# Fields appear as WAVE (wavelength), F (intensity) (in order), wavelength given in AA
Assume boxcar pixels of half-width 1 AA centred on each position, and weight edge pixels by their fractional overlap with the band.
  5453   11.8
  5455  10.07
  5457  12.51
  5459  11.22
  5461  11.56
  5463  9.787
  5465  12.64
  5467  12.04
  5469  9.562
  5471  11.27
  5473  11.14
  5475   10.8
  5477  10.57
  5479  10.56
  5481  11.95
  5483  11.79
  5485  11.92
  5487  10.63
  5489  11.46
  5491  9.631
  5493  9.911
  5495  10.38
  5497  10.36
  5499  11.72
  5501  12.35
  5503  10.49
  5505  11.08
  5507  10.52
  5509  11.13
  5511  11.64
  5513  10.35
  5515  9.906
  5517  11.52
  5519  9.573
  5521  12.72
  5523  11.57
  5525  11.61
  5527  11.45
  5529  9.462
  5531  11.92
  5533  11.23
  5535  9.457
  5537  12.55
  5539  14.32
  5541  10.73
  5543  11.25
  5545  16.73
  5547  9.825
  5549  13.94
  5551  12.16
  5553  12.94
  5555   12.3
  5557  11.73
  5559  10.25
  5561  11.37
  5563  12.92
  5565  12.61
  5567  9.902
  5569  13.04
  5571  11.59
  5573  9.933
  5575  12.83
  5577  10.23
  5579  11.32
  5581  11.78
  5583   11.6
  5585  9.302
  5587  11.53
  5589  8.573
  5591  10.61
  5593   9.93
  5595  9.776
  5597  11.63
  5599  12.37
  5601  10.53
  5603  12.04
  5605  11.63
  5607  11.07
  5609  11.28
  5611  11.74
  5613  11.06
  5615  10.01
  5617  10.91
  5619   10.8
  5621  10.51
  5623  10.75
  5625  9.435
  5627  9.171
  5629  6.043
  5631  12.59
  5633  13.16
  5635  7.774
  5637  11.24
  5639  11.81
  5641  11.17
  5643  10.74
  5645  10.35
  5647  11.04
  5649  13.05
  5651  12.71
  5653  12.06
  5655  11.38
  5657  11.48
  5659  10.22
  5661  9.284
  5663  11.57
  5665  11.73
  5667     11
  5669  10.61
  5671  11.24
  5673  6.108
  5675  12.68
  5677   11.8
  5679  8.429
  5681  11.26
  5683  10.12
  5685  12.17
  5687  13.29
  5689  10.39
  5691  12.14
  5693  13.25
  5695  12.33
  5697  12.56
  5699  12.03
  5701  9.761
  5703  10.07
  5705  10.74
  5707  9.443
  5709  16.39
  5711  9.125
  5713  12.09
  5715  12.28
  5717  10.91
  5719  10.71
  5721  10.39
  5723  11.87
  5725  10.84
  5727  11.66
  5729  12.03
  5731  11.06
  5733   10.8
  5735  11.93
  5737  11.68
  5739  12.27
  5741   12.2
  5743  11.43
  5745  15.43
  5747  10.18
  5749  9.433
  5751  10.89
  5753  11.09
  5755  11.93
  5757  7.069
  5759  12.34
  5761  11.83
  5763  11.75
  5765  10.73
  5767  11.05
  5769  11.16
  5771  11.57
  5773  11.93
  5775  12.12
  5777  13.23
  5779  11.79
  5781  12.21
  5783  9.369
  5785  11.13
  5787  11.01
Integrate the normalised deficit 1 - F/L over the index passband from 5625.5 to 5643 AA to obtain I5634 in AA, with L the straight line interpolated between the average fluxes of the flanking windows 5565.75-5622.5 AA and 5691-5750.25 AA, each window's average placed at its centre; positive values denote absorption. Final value 1.26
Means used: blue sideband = 11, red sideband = 11.6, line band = 10.4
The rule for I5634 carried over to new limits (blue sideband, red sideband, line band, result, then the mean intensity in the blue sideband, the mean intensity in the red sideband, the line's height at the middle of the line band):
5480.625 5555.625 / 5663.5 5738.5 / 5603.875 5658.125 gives 2.0 AA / 11.4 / 11.3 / 11.3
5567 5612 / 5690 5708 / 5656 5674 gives 1.5 AA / 11.1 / 11.4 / 11.3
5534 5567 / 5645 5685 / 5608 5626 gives 1.1 AA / 12.1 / 11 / 11.4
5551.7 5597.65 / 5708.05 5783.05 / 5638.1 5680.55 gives 1.4 AA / 11.2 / 11.5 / 11.4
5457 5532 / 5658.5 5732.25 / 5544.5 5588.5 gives -2.5 AA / 11.1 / 11.2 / 11.1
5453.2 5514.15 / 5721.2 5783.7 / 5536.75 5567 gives -3.1 AA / 11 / 11.4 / 11.1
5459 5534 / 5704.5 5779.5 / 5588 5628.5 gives 2.1 AA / 11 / 11.5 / 11.2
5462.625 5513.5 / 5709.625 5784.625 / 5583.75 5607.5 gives 0.9 AA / 11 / 11.4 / 11.2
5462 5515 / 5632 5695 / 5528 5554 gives -2.4 AA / 11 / 11.2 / 11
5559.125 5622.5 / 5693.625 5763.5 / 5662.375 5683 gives 1.2 AA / 11.1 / 11.4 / 11.3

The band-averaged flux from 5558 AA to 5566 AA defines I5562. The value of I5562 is 11.8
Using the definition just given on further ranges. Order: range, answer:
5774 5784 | 11.7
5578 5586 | 11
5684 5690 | 12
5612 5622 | 10.7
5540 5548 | 12.1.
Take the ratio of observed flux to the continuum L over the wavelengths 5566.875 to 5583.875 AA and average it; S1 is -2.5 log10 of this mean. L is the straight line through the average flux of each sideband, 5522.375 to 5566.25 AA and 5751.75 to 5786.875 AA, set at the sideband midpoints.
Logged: 0.04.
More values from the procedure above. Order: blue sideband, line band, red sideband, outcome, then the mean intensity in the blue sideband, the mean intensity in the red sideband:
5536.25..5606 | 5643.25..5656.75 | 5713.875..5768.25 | -0.02 mag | 11.6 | 11.3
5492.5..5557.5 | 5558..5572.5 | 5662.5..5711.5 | -0.02 mag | 11.5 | 11.2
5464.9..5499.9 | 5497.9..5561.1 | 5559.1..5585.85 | -0.03 mag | 11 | 11.4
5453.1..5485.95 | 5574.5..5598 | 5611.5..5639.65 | -0.01 mag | 11.2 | 10.4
